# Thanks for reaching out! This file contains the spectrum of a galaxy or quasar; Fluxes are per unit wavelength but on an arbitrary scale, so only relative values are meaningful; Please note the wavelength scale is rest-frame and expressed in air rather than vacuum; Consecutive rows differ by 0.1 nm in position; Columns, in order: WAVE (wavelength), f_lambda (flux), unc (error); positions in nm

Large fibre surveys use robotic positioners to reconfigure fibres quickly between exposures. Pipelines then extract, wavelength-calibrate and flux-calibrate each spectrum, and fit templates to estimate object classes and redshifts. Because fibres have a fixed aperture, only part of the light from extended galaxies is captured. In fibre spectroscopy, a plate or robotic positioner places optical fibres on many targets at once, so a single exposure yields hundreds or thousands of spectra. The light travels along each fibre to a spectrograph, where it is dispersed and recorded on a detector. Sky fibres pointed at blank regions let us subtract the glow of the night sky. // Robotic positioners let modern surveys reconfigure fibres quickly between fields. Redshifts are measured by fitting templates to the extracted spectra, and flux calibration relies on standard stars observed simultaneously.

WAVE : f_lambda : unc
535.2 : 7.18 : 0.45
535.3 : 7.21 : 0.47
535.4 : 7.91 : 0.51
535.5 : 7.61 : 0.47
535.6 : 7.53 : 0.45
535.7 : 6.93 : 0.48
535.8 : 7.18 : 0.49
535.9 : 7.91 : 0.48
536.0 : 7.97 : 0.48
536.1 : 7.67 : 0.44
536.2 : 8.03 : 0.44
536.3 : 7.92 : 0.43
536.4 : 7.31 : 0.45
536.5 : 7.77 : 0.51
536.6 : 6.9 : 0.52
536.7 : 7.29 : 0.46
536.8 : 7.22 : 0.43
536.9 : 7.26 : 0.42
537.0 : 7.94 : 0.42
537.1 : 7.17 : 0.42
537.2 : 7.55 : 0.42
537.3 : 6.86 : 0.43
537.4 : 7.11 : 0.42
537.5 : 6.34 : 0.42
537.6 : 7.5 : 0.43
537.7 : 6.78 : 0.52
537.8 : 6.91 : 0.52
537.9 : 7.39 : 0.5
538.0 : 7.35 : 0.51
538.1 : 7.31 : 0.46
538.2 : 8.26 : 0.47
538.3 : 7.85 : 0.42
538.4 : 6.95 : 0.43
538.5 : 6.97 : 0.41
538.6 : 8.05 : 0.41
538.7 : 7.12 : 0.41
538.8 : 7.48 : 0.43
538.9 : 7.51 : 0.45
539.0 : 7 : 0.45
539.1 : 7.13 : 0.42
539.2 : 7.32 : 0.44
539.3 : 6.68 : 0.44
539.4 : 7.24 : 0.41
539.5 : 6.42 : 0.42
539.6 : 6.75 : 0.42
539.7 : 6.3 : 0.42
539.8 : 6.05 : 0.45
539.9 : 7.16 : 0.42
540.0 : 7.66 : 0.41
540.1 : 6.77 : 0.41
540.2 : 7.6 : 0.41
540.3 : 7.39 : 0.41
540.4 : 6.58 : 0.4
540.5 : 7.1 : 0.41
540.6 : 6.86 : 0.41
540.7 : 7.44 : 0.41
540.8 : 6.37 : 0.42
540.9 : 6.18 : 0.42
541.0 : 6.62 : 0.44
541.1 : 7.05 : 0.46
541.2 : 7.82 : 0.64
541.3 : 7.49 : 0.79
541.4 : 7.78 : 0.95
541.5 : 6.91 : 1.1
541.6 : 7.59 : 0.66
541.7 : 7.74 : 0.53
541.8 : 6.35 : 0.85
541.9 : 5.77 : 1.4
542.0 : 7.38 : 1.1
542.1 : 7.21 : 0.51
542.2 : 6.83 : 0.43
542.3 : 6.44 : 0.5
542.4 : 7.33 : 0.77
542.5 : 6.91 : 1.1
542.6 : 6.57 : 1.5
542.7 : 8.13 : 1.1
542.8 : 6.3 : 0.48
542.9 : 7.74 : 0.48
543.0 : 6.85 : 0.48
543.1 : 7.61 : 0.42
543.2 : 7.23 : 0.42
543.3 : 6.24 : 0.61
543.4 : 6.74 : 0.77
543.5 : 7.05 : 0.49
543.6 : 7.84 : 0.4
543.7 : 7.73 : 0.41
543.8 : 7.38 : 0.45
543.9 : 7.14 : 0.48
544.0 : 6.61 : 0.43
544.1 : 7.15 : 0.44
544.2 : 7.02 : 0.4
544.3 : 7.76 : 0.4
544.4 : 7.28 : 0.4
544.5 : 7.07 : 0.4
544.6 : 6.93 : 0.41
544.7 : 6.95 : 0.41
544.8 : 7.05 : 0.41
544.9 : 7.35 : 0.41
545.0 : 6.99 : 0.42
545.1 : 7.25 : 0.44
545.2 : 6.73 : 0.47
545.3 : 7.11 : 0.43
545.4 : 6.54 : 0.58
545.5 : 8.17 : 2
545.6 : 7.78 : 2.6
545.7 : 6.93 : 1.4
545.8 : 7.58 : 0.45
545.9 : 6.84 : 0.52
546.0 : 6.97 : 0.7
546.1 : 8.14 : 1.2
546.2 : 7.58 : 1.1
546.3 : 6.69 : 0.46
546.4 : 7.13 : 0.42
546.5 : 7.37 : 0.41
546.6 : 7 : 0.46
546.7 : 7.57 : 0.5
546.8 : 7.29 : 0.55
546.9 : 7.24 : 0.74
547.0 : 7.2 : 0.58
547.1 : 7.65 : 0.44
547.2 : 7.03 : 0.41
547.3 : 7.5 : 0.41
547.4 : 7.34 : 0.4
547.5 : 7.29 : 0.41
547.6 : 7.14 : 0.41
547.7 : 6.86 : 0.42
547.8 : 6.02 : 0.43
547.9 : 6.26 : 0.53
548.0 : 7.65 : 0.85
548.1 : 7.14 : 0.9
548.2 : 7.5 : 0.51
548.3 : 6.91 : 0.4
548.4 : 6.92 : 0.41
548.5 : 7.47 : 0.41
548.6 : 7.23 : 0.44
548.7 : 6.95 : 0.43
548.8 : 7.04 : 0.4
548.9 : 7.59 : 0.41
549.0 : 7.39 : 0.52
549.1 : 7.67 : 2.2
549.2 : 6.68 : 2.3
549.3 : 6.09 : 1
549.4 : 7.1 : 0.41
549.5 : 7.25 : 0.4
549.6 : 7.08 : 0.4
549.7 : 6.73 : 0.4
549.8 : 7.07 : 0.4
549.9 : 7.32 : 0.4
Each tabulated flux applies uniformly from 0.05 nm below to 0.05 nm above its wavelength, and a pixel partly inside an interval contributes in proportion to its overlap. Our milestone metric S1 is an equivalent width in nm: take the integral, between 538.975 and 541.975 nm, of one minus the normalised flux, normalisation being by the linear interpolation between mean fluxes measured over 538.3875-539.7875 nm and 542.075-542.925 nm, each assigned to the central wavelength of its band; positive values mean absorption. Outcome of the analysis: 0.03 nm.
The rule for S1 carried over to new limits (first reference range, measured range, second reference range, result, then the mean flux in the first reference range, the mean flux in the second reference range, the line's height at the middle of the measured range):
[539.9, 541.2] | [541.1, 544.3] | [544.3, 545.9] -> -0.018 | 7.01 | 7.19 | 7.09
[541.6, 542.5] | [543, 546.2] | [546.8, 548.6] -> -0.083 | 6.92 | 7.13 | 7.02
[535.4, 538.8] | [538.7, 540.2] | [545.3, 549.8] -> 0.073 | 7.4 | 7.17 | 7.35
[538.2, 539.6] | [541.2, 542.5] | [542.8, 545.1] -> 0.017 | 7.23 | 7.15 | 7.18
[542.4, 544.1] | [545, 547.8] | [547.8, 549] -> -0.042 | 7.14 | 7.11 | 7.12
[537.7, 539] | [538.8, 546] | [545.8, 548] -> 0.203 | 7.39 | 7.17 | 7.28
